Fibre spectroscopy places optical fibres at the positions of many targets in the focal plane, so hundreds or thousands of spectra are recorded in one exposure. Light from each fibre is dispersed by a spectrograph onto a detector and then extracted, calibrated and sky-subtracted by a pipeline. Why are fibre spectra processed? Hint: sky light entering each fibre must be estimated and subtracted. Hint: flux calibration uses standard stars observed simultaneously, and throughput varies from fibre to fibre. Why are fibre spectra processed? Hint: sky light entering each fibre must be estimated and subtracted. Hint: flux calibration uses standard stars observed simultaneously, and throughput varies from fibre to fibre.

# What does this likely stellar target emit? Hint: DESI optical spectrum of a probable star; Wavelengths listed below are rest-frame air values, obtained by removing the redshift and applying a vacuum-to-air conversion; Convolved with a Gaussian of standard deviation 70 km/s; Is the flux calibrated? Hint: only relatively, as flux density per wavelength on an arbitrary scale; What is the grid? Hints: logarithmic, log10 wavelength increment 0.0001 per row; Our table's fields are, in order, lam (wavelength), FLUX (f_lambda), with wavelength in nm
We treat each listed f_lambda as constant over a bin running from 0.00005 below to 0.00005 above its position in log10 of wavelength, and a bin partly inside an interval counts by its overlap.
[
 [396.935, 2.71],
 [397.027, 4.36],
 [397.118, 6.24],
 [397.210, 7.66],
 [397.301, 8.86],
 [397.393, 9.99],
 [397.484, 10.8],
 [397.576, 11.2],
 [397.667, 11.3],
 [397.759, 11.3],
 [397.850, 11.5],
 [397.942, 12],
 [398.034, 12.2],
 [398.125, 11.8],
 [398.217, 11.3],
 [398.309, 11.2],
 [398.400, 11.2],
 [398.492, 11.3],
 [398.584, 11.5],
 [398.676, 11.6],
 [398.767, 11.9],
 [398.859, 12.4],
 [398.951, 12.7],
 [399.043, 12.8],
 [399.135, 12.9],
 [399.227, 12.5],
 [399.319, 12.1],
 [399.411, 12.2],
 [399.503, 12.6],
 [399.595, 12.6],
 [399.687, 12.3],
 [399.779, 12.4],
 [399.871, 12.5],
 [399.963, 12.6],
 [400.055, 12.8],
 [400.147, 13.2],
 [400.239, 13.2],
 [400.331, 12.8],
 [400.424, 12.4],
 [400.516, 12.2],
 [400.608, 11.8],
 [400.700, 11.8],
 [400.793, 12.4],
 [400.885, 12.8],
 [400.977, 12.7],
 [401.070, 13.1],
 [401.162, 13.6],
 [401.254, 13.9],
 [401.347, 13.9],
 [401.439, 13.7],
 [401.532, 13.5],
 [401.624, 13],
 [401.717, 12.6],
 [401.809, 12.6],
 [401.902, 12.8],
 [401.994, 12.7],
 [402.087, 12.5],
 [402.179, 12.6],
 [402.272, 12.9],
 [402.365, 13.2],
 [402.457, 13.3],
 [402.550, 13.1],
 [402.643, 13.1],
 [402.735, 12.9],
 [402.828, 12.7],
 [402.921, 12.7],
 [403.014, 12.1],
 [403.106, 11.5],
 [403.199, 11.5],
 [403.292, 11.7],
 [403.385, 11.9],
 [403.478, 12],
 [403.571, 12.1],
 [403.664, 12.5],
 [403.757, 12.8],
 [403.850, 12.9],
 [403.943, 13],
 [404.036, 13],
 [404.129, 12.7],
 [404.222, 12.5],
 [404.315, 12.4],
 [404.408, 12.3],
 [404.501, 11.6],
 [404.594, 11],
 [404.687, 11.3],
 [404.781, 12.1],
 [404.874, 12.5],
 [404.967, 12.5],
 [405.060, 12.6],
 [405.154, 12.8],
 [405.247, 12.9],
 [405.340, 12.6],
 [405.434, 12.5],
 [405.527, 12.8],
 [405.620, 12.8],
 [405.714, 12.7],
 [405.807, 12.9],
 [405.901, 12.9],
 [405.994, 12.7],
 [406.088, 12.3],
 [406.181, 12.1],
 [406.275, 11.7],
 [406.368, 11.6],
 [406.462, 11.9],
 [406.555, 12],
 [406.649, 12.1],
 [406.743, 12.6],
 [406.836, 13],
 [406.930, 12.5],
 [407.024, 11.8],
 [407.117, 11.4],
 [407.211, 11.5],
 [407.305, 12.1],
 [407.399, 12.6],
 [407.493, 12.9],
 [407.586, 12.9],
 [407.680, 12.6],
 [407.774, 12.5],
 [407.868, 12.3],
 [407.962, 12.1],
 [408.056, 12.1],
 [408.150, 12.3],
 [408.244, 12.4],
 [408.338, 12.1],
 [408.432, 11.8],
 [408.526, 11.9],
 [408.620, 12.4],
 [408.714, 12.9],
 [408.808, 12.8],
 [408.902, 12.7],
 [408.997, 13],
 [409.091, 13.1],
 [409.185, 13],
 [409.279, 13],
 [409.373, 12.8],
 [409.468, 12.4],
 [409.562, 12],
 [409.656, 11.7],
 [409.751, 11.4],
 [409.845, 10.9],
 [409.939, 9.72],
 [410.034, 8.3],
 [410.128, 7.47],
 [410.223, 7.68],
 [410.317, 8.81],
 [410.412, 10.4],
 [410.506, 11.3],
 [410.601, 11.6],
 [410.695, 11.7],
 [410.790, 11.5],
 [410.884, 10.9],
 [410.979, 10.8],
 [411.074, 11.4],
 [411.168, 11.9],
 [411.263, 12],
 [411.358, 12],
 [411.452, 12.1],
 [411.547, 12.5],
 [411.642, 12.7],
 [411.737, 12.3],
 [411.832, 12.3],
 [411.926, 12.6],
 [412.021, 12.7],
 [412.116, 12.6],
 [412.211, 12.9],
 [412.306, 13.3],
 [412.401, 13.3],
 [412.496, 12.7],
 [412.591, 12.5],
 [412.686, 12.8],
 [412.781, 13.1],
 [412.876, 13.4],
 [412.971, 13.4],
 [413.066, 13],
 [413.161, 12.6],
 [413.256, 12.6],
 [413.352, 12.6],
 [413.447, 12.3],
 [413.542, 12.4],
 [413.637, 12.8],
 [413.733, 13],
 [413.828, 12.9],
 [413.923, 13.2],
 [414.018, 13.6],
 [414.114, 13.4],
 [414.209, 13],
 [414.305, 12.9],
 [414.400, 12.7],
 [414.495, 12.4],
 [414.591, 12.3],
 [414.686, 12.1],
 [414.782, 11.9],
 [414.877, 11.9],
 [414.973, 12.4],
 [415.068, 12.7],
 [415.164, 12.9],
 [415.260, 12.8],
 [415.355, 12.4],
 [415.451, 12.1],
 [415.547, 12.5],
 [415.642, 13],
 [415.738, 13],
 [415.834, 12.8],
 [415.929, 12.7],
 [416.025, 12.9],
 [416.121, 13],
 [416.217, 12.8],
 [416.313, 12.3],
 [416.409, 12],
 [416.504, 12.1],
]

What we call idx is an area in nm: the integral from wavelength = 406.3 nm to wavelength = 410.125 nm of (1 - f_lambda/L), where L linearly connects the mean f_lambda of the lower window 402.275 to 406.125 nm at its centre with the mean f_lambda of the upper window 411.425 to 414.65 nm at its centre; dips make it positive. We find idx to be 0.166 nm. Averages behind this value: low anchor 12.5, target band 12.1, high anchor 12.8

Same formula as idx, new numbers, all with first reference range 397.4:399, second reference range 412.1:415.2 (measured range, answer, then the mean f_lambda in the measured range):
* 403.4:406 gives -0.085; 12.5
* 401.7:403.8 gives -0.104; 12.5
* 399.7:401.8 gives -0.193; 12.8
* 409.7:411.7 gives 0.275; 10.8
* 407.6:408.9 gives 0.000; 12.4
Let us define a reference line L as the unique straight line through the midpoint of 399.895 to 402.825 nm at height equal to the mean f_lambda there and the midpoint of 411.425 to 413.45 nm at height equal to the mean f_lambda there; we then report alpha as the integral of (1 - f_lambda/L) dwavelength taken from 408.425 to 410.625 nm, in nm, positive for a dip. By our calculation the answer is 0.245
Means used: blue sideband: 12.9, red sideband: 12.8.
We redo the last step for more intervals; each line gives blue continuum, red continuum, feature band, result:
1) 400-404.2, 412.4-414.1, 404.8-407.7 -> 0.08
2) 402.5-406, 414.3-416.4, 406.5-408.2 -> 0.02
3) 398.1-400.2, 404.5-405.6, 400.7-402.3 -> -0.10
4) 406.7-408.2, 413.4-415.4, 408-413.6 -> 0.23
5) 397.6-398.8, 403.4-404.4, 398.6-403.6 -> -0.23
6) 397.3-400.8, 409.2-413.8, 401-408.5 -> -0.34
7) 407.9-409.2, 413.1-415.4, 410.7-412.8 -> 0.05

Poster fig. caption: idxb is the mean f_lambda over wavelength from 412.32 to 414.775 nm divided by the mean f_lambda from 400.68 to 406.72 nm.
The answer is 1.02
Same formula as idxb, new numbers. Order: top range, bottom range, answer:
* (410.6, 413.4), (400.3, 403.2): 0.97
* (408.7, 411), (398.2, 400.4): 0.92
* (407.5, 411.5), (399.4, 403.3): 0.92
